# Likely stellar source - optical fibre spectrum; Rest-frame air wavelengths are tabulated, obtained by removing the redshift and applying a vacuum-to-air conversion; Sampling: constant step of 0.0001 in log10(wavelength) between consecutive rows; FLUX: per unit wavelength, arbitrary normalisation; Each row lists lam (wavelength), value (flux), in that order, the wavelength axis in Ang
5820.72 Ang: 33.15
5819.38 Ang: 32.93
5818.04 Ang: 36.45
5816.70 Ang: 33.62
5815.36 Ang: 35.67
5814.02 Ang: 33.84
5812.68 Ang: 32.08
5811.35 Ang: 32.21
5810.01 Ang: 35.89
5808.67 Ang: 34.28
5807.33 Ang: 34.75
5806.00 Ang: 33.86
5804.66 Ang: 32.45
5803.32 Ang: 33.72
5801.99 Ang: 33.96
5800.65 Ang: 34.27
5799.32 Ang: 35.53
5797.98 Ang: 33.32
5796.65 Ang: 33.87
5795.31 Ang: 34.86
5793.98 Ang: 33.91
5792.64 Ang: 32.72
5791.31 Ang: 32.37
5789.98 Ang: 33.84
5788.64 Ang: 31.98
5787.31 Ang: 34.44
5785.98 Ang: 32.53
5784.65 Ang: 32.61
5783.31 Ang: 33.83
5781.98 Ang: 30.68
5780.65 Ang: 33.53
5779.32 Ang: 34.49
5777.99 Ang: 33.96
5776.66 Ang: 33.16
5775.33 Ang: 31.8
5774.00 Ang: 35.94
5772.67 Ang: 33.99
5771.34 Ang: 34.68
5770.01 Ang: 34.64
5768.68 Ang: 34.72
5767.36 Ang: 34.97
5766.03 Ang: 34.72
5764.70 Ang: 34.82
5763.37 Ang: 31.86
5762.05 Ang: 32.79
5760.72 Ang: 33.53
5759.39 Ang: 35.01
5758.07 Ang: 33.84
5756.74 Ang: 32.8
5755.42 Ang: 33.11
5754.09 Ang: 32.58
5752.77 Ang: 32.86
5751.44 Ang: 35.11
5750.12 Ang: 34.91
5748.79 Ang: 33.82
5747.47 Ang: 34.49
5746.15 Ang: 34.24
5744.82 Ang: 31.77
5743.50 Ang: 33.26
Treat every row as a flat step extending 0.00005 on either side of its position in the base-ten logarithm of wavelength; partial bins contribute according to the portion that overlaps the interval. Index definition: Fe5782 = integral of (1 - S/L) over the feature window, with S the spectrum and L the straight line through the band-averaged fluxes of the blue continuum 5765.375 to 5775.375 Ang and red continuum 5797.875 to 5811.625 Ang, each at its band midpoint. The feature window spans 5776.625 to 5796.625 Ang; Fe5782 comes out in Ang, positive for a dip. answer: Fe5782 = 0.6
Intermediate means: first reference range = 34.6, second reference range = 34.1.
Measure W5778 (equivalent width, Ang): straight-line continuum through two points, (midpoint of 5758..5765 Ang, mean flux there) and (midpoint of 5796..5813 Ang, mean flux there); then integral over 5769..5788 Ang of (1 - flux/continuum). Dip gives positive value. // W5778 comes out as 0.1 Ang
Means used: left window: 33.6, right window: 33.9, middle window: 33.6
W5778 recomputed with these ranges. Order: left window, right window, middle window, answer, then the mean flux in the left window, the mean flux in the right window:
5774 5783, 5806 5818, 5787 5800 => 0.0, 33.2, 34.2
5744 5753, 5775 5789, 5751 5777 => -0.3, 33.9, 33.1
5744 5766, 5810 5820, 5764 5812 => 0.0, 33.6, 34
